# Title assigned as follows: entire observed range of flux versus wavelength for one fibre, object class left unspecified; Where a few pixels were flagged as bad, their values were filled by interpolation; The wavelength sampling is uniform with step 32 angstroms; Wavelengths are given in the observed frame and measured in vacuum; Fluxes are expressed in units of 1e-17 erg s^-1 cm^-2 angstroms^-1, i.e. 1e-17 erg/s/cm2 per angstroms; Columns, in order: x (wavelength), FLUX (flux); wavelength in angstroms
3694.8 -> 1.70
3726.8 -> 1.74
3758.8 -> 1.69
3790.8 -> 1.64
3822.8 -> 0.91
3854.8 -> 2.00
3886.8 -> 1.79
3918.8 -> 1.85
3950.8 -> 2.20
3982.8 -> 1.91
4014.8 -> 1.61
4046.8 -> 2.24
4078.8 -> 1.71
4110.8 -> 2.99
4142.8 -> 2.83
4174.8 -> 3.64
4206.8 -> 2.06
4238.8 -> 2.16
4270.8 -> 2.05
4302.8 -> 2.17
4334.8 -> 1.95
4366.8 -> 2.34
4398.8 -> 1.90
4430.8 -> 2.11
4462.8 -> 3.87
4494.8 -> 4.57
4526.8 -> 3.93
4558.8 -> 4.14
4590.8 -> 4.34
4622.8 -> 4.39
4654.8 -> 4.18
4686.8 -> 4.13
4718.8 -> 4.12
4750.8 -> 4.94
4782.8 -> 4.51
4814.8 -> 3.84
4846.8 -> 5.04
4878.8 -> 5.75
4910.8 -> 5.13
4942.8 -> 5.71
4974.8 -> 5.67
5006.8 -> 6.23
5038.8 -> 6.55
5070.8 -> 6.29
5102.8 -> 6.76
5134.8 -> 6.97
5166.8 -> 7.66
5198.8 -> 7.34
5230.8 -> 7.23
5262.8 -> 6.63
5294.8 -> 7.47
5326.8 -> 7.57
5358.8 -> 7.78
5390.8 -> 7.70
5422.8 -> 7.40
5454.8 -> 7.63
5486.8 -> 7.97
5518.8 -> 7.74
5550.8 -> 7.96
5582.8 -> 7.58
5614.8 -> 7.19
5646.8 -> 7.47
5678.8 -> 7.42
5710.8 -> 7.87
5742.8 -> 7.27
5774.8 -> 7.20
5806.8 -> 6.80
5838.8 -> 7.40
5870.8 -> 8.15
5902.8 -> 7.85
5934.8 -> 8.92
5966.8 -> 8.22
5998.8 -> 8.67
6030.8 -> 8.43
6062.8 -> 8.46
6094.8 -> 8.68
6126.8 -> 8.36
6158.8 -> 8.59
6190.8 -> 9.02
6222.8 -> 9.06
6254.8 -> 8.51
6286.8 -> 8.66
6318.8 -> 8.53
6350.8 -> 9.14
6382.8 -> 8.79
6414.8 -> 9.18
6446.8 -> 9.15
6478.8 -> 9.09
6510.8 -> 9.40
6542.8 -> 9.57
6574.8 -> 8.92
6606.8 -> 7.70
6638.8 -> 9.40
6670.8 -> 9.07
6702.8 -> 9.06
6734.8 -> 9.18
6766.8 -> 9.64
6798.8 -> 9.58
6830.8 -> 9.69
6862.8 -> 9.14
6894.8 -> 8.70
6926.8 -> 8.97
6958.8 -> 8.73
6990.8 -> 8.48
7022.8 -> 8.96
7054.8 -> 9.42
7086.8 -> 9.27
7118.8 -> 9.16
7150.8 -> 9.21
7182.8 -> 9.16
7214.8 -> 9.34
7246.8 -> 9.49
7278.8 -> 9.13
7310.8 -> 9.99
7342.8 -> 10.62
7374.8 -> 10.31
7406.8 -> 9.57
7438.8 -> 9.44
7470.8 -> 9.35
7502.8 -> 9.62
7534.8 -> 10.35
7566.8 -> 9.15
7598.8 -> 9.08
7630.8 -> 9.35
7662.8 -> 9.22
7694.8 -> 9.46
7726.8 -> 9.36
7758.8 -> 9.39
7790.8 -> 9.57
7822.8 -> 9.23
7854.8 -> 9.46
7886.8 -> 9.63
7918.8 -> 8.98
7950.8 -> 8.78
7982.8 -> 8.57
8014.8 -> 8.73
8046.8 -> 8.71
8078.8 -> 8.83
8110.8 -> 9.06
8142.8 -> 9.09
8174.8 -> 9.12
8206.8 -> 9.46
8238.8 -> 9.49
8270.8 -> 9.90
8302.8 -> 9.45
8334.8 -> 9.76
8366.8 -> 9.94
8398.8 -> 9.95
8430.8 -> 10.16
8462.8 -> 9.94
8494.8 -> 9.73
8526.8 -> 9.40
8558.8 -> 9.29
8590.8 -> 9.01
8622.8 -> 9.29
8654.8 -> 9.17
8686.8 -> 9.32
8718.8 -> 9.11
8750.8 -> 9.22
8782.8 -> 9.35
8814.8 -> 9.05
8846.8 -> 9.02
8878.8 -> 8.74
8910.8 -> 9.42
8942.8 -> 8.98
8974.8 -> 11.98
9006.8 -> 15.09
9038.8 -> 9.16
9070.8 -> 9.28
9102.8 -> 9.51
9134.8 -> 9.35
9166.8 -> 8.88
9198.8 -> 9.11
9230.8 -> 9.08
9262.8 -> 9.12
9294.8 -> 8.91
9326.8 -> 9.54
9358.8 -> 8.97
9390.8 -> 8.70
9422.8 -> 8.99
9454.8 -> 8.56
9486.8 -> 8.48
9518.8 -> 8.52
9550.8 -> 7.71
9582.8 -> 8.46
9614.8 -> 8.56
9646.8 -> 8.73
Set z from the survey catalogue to 0.119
